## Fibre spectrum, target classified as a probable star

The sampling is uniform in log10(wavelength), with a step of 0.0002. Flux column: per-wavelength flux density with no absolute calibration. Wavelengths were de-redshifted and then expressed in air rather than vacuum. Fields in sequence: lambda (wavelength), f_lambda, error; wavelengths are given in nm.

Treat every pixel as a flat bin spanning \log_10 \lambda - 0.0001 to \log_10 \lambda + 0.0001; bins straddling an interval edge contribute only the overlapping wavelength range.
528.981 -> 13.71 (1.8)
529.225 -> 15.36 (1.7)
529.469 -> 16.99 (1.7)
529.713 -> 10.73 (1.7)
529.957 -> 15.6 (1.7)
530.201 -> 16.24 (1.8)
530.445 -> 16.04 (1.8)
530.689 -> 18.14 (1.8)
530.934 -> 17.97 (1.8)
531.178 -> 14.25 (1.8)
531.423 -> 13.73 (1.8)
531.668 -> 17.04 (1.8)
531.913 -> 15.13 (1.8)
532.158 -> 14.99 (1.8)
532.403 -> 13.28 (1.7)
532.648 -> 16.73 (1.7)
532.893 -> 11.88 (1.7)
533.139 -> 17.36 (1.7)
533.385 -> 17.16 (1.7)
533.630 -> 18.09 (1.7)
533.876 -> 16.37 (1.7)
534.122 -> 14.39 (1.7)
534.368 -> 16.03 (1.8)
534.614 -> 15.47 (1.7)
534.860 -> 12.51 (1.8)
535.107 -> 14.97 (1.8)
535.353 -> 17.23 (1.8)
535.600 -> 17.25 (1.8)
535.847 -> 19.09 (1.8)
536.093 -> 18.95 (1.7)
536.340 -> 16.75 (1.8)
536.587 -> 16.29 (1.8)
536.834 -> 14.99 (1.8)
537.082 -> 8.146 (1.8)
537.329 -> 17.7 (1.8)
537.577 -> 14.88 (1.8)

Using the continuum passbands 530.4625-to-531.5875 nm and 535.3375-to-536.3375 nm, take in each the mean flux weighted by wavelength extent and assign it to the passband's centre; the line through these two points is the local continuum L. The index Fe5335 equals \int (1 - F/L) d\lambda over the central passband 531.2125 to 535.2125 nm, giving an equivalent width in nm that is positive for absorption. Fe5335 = 0.39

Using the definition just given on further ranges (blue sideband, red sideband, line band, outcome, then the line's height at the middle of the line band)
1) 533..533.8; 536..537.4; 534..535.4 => 0.13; 16.5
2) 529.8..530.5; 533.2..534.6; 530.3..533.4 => 0.07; 16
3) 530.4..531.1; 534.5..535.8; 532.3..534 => 0.06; 16.4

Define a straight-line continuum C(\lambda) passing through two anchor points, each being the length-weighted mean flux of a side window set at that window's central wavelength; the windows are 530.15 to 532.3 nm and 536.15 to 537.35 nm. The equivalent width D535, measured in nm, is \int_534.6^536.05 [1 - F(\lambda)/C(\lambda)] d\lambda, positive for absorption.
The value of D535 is -0.12 nm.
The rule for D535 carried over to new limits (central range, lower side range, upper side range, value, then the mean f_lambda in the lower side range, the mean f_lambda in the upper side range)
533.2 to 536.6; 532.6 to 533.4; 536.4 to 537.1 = -0.38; 15.5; 14.2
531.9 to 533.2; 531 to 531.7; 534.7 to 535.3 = 0.00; 15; 14.3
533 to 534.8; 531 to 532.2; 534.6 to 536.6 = -0.03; 15.2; 16.6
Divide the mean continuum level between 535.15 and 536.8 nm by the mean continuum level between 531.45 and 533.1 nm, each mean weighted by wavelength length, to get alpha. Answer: 1.16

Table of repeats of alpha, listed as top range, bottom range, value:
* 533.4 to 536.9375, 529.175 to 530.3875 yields 1.09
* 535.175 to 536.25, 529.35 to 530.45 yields 1.19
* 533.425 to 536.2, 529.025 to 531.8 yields 1.05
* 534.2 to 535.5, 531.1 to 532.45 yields 1.03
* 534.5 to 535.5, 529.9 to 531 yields 0.90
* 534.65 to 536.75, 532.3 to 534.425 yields 1.05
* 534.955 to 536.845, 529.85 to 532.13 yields 1.06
